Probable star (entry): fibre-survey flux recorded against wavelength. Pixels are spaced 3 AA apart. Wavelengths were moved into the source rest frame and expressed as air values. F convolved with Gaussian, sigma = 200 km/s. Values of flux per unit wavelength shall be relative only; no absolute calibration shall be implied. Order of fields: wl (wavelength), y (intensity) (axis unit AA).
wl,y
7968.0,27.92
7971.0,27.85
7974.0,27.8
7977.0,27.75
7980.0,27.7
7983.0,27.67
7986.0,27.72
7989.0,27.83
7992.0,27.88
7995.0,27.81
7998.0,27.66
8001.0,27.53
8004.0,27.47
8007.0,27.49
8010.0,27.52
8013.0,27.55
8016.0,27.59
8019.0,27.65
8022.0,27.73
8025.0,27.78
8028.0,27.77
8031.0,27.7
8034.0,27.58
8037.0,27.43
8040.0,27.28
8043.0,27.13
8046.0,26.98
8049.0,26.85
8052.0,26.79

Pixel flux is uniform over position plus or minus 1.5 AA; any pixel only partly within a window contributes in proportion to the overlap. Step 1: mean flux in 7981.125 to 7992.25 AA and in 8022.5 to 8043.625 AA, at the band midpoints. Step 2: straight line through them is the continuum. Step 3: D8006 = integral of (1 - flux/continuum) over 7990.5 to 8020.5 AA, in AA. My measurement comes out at 0.1 AA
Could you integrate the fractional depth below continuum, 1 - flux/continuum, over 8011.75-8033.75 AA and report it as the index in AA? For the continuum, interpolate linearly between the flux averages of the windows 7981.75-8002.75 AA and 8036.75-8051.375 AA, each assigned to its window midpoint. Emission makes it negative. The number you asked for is -0.3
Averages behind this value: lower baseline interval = 27.7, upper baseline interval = 27.1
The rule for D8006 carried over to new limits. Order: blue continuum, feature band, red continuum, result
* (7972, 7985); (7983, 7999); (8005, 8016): -0.07 AA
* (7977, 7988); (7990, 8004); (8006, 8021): -0.03 AA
